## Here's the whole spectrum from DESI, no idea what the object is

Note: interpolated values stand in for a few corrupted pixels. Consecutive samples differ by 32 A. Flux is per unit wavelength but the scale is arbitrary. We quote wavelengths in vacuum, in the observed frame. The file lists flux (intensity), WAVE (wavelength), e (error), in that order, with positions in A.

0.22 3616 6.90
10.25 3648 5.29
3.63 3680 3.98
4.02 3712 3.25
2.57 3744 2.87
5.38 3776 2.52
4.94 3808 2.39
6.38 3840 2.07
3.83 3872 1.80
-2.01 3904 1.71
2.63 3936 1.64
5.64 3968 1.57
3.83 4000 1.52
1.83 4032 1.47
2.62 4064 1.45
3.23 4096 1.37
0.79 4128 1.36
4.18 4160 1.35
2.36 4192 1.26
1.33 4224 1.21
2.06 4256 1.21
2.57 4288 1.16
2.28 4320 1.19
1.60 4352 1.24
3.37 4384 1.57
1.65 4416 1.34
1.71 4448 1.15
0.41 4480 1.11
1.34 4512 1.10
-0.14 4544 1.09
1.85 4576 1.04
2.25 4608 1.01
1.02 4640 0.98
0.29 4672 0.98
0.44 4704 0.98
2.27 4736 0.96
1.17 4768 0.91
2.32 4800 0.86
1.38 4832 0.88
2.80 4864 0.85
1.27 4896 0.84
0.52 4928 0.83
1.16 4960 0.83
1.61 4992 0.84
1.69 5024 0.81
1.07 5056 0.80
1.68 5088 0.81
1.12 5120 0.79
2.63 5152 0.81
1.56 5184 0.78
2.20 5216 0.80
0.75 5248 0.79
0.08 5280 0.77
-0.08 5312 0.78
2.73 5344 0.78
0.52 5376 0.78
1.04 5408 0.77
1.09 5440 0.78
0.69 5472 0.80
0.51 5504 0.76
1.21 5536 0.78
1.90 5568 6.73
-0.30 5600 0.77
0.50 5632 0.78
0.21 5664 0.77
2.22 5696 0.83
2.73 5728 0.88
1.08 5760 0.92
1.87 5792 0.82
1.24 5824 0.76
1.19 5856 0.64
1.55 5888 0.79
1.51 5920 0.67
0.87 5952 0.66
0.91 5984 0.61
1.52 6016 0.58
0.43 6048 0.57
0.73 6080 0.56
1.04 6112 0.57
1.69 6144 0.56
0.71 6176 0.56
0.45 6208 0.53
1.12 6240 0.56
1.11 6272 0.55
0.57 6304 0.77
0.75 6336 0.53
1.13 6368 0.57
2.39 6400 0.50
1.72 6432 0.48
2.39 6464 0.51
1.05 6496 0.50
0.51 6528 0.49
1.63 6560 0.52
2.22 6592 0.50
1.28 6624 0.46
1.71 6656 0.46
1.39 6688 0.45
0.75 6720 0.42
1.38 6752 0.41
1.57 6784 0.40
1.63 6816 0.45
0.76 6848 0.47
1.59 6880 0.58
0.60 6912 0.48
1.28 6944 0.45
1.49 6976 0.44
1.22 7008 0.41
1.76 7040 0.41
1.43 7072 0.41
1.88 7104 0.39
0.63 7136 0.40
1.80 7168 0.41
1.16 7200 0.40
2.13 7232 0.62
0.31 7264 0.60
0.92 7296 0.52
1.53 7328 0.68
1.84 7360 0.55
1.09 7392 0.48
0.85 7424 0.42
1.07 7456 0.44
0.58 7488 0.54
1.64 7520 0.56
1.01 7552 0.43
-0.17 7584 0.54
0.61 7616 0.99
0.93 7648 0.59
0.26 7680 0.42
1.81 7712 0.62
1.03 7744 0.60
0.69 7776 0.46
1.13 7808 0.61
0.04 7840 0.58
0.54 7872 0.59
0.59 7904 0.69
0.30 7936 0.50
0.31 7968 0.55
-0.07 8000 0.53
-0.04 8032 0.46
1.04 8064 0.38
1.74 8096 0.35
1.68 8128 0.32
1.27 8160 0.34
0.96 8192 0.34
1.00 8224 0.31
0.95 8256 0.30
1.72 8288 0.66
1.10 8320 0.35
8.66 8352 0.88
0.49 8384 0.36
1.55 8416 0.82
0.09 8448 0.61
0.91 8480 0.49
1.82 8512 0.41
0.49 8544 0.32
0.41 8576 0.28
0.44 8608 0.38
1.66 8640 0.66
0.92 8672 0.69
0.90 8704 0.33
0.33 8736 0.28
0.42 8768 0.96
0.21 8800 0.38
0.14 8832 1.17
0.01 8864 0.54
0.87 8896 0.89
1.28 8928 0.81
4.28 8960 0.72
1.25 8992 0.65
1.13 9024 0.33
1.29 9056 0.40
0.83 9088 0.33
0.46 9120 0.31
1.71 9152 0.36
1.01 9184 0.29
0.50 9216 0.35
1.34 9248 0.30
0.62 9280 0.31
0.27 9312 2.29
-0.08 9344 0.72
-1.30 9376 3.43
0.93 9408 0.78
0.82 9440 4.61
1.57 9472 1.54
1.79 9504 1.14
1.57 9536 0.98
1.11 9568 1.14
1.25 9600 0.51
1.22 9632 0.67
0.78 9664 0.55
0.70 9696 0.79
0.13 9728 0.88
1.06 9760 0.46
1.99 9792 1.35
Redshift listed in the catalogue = 1.40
